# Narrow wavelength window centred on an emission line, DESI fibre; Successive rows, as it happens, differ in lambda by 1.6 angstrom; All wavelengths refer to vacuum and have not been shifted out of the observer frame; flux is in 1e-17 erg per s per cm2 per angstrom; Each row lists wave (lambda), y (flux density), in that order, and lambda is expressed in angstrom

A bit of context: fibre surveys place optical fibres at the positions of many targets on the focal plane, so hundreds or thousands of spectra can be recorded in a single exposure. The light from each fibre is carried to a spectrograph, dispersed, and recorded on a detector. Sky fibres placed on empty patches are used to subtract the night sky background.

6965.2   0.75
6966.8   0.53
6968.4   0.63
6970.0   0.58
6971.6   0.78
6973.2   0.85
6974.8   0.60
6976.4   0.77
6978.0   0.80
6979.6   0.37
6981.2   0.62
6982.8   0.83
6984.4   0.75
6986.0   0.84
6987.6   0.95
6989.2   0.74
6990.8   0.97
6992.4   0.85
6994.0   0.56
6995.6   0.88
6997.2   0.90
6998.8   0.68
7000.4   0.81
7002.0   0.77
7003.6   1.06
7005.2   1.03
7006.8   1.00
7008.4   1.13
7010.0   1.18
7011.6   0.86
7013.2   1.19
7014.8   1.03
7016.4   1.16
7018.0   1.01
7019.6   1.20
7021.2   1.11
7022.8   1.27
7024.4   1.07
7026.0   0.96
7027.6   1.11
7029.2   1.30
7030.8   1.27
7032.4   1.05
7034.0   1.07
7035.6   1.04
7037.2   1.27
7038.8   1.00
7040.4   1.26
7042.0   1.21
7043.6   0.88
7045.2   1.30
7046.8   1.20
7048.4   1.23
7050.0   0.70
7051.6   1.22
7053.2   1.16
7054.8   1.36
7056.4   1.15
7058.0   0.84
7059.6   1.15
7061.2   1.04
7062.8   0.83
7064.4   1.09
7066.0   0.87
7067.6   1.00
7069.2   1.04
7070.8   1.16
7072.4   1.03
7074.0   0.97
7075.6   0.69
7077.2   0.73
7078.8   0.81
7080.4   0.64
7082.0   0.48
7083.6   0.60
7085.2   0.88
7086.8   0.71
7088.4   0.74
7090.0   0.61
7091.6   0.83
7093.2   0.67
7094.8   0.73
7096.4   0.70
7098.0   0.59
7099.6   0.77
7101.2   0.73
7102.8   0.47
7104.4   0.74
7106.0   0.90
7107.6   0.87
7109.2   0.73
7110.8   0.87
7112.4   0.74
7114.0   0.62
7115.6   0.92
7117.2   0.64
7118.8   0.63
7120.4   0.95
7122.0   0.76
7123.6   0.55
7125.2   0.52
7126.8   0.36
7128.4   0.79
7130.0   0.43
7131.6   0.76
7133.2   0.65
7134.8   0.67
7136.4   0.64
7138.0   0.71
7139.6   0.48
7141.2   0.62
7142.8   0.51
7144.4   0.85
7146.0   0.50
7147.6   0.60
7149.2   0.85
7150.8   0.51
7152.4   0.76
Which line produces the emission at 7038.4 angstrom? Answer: Mg II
